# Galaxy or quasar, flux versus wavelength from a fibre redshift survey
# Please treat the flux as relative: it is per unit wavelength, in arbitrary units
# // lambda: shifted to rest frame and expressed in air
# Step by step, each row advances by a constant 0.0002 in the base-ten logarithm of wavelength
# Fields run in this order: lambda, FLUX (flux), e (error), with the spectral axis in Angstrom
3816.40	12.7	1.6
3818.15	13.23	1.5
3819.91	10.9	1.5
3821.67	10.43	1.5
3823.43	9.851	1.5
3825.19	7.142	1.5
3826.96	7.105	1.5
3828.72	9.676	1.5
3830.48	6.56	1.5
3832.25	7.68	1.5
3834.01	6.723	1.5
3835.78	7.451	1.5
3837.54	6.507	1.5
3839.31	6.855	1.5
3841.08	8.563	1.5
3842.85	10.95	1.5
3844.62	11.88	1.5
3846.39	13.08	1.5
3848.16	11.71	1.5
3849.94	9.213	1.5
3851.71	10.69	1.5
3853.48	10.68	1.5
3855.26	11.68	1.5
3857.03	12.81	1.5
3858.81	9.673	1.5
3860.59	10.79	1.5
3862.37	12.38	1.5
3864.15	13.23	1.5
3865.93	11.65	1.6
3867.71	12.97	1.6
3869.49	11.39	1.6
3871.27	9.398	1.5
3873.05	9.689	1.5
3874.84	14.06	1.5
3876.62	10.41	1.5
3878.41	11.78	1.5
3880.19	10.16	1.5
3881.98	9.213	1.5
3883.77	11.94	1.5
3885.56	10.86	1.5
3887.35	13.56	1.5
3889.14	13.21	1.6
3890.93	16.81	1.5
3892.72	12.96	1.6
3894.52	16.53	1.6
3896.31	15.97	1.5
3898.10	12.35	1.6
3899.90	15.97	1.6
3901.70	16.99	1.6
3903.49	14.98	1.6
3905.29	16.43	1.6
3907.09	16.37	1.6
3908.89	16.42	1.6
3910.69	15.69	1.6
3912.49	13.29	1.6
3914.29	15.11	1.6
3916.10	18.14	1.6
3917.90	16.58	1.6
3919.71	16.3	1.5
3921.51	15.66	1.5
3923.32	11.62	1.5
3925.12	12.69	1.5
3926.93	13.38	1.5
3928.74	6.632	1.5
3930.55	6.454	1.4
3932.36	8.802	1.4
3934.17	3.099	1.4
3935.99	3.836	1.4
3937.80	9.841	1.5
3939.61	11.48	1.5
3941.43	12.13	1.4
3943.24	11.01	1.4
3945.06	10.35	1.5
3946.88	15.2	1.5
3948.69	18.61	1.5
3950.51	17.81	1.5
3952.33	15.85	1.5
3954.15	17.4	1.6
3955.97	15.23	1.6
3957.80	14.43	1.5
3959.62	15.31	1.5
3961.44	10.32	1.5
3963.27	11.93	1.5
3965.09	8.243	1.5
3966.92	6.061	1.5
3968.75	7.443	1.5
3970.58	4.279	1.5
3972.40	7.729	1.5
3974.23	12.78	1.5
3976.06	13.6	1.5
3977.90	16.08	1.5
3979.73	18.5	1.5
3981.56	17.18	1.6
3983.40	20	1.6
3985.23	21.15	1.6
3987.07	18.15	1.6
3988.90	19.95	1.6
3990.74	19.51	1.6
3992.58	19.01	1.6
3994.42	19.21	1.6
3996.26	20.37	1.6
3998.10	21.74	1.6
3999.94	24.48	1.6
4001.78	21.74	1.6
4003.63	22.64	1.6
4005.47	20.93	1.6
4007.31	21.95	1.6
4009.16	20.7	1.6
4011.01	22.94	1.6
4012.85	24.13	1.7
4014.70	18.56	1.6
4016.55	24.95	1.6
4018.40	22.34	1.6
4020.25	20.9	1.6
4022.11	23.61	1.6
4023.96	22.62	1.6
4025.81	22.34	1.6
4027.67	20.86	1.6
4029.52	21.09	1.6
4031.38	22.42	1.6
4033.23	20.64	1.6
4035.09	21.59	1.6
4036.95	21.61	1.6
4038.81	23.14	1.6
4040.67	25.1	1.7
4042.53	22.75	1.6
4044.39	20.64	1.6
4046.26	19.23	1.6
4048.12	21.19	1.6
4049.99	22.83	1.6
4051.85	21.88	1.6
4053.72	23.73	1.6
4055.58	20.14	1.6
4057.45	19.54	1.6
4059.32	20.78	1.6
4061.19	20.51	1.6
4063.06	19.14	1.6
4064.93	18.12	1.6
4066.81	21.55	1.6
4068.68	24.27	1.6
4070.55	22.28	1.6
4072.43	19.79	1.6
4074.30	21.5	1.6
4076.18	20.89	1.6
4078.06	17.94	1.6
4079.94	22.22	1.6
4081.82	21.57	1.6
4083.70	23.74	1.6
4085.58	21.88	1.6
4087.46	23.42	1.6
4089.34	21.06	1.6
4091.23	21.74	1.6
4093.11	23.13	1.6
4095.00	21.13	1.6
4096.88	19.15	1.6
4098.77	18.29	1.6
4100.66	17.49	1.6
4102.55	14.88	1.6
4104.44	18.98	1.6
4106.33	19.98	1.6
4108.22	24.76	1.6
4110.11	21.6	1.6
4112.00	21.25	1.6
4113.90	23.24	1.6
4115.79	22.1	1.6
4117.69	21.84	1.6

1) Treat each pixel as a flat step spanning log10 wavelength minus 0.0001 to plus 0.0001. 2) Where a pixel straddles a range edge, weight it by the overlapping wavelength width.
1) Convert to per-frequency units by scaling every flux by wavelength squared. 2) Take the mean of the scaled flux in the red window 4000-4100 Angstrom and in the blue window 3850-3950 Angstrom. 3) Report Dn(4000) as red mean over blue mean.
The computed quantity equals 1.85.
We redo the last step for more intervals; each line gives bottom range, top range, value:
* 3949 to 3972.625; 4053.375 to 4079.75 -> 1.82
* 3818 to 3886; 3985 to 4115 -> 2.29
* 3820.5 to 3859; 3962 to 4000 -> 1.75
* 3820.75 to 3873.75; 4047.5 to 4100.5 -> 2.38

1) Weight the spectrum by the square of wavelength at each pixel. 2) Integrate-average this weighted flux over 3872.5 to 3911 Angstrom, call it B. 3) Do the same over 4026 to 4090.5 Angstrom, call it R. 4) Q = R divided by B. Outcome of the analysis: 1.69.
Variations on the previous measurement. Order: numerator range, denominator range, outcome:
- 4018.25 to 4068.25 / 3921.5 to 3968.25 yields 1.95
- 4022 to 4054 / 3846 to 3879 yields 2.11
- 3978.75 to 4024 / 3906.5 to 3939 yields 1.80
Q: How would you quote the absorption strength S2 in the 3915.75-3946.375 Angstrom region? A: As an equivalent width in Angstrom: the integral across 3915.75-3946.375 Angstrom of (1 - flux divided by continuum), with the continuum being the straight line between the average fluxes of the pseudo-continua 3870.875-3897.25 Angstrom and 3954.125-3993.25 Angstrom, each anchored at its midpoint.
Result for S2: 5.44 Angstrom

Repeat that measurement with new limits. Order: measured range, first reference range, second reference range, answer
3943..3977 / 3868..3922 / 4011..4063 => 9.95 Angstrom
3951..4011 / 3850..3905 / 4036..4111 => 2.34 Angstrom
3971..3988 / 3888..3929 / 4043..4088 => 1.91 Angstrom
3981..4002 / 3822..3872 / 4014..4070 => -1.80 Angstrom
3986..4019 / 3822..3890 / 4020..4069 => -3.86 Angstrom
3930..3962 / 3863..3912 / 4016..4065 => 8.65 Angstrom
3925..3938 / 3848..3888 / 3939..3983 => 4.91 Angstrom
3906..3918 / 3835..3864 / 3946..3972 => -4.37 Angstrom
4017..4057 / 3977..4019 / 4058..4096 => -1.79 Angstrom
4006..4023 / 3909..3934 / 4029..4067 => -2.78 Angstrom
